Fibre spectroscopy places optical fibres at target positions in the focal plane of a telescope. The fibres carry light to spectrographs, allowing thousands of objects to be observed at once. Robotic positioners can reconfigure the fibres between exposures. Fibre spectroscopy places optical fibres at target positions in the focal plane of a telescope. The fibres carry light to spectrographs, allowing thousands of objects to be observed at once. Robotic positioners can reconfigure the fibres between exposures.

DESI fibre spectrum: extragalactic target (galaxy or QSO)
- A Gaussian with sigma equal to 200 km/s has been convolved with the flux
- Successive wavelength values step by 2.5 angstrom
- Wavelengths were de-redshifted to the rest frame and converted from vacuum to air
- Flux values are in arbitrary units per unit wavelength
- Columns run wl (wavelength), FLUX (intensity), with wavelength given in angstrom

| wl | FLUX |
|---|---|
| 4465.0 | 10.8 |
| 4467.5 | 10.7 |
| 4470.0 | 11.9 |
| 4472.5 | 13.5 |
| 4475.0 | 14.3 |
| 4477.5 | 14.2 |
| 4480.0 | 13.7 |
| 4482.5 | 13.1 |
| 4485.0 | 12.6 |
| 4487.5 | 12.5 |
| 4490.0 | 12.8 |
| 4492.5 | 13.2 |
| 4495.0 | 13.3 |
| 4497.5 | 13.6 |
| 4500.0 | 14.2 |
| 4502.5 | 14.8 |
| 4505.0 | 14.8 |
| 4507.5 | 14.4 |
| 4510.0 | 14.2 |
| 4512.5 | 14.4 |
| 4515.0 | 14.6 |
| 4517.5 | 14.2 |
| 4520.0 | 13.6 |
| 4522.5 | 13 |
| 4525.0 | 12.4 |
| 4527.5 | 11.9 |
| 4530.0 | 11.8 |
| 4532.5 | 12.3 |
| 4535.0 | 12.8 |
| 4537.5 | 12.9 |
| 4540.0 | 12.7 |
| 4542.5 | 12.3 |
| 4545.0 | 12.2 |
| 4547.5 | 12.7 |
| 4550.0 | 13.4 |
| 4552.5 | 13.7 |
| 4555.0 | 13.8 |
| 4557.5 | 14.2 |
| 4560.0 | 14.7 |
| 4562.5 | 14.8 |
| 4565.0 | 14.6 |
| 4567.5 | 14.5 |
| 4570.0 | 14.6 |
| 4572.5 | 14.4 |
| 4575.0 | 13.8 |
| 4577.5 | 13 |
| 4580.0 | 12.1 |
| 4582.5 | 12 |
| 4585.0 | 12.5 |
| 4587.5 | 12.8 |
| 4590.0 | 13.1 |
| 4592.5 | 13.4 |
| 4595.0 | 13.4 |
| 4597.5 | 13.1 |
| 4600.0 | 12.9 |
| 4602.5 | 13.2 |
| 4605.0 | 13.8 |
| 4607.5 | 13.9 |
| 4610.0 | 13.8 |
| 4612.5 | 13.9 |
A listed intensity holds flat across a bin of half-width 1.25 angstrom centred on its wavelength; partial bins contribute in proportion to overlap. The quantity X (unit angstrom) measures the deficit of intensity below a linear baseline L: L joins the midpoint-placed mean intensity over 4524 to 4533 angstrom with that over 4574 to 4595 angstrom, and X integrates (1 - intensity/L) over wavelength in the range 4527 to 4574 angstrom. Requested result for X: -3.9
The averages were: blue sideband 12.1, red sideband 12.9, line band 13.4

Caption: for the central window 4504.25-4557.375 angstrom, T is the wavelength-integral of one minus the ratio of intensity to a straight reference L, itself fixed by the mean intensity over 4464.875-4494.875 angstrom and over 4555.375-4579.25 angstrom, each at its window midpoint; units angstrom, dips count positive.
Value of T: 1.6 angstrom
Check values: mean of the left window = 12.9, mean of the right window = 14.2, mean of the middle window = 13.2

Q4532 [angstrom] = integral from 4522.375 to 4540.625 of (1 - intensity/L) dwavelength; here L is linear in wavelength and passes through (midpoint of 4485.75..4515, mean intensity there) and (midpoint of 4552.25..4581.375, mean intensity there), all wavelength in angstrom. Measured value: 2.0 angstrom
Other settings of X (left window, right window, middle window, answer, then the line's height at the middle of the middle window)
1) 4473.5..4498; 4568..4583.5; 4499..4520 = -1.7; 13.3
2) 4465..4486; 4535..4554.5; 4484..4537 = -2.1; 12.9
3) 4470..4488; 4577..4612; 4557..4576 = -1.9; 13.2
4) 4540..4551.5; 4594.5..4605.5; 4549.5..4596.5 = -2.4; 13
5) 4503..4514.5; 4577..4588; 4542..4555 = 0.4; 13.4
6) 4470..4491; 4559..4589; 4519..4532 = 0.9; 13.4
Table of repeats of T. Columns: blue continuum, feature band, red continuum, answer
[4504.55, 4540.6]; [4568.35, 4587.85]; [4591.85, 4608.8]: 0.25 angstrom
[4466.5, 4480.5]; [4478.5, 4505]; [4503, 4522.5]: 0.31 angstrom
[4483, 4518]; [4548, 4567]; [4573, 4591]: -1.47 angstrom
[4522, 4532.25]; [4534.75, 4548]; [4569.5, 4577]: 0.23 angstrom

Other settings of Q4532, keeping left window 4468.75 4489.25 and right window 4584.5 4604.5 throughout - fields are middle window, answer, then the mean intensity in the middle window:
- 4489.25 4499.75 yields -0.1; 13.3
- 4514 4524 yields -0.5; 13.8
